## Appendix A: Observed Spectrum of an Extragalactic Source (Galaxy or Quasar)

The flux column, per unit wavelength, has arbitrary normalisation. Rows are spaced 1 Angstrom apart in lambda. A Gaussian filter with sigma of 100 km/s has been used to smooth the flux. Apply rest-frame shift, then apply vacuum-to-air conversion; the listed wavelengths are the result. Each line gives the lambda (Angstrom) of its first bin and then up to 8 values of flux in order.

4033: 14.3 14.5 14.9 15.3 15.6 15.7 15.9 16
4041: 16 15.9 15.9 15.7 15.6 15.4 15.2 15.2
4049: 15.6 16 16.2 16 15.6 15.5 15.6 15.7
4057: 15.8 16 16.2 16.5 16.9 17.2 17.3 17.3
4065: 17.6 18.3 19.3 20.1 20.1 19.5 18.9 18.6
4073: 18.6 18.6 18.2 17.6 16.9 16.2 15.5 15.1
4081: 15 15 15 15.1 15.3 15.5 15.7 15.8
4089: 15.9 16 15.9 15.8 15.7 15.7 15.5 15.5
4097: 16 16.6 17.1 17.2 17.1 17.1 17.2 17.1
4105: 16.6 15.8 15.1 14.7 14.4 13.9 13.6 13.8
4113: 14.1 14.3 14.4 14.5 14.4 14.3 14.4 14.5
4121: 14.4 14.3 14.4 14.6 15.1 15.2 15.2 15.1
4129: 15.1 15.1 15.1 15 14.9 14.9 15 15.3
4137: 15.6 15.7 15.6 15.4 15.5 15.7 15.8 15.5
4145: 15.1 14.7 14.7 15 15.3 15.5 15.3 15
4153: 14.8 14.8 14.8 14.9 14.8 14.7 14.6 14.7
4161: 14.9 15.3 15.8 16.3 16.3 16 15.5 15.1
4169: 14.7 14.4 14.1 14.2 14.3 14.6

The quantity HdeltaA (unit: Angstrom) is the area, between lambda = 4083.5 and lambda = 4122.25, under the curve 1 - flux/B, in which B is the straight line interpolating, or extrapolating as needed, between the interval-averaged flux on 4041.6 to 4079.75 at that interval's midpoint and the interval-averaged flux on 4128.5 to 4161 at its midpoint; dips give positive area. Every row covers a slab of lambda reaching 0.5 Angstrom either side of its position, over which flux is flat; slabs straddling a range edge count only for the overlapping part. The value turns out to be 1.5 Angstrom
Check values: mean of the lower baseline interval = 16.9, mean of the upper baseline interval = 15.1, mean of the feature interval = 15.4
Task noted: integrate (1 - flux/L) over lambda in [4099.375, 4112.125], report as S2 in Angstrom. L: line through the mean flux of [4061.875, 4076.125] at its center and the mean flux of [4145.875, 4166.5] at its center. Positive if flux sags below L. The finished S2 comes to 1.0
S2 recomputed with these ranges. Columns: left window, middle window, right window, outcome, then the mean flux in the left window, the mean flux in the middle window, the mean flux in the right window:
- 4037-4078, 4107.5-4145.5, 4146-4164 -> 1.7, 16.8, 14.8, 15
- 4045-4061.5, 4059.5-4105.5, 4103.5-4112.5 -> -4.3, 15.8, 16.8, 15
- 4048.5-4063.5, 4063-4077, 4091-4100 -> -2.1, 16.1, 18.6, 16.1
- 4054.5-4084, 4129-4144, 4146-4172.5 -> 0.2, 17.2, 15.3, 15.1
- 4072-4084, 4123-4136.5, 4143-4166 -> 0.5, 16.5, 15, 15.2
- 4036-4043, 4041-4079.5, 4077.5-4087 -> -3.3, 15.8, 16.9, 15.3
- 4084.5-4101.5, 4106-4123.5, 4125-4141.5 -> 1.4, 16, 14.4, 15.2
